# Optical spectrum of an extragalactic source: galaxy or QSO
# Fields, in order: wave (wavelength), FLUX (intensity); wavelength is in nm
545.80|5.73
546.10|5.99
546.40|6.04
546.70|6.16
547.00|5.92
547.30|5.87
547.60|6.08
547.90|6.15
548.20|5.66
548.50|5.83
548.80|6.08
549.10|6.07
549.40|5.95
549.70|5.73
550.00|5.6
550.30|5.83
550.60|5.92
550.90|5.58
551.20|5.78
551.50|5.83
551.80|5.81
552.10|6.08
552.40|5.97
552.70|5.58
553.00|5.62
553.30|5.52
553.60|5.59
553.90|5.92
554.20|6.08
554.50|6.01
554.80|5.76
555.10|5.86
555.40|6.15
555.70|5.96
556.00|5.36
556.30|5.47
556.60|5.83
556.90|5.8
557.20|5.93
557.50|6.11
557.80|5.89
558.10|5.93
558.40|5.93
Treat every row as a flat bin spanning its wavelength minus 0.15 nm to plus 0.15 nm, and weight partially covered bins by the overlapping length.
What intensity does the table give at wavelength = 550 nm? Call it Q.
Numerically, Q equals 5.6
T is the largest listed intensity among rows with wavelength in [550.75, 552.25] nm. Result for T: 6.08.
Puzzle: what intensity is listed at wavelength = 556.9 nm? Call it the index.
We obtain 5.8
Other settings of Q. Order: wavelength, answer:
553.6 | 5.59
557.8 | 5.89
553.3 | 5.52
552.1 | 6.08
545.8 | 5.73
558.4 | 5.93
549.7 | 5.73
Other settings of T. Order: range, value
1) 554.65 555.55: 6.15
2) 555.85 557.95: 6.11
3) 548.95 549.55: 6.07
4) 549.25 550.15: 5.95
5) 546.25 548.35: 6.16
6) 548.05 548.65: 5.83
